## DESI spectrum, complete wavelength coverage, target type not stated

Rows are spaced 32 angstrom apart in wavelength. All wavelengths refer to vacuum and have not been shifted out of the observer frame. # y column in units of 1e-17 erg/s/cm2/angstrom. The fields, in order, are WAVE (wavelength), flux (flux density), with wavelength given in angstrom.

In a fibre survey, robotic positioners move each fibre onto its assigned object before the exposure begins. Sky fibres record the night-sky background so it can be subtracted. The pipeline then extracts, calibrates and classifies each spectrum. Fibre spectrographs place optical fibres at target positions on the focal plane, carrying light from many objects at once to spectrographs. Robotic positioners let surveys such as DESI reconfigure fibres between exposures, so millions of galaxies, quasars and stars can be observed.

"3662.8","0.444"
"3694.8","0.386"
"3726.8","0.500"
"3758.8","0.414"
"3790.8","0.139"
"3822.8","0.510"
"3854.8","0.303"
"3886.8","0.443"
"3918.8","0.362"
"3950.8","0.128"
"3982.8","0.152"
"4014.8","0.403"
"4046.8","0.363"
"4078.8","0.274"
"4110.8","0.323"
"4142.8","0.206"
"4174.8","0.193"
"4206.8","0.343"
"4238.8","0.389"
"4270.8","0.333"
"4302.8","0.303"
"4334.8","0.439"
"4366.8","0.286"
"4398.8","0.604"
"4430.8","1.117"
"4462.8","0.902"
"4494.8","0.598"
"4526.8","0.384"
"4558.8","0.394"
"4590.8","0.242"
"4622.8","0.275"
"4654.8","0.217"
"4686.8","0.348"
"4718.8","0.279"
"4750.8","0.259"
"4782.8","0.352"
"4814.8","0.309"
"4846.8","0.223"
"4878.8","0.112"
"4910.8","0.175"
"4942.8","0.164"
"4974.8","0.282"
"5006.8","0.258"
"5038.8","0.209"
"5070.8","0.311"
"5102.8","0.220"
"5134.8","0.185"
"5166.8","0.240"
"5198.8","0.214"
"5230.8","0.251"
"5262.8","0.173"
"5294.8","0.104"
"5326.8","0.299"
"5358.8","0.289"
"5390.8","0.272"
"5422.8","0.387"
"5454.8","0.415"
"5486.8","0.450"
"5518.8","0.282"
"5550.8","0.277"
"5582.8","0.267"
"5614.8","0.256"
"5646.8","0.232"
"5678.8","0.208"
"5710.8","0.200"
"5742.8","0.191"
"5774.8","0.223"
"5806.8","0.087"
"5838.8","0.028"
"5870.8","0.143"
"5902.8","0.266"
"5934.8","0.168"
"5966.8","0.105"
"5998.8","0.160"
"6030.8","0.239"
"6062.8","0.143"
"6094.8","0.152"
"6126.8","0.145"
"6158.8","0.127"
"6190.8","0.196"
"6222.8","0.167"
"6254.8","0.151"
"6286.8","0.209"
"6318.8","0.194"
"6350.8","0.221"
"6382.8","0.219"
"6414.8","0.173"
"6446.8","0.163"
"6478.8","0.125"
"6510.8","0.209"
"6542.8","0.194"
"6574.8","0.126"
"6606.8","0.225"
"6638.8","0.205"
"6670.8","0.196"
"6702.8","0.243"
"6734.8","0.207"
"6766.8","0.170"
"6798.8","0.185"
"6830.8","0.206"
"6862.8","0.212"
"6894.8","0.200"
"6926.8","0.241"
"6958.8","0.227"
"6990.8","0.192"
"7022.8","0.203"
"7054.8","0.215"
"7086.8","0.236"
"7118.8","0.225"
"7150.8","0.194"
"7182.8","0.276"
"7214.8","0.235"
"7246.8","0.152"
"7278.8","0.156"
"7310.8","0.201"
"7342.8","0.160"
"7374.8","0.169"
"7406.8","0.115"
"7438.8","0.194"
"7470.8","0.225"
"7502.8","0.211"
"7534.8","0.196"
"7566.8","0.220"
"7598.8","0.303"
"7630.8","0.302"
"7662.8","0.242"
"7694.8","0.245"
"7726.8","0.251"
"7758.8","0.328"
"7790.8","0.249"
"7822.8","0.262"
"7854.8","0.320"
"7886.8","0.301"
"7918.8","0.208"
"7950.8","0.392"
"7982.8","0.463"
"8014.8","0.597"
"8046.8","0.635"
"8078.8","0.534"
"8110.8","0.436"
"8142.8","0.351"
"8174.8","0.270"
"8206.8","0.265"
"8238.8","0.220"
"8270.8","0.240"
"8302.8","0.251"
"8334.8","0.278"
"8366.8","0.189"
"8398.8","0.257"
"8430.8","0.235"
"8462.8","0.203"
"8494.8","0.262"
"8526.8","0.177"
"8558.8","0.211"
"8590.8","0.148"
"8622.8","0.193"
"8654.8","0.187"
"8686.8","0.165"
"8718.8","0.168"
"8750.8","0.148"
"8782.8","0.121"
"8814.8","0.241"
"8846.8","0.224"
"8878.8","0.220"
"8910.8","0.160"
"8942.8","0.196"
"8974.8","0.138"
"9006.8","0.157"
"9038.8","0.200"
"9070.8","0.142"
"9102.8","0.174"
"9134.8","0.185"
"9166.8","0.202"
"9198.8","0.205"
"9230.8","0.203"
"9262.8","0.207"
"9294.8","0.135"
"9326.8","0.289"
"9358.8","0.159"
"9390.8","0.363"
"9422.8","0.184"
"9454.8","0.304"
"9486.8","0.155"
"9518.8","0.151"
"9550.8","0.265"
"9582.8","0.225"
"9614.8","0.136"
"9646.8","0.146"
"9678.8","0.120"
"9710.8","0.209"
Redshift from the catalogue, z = 1.87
